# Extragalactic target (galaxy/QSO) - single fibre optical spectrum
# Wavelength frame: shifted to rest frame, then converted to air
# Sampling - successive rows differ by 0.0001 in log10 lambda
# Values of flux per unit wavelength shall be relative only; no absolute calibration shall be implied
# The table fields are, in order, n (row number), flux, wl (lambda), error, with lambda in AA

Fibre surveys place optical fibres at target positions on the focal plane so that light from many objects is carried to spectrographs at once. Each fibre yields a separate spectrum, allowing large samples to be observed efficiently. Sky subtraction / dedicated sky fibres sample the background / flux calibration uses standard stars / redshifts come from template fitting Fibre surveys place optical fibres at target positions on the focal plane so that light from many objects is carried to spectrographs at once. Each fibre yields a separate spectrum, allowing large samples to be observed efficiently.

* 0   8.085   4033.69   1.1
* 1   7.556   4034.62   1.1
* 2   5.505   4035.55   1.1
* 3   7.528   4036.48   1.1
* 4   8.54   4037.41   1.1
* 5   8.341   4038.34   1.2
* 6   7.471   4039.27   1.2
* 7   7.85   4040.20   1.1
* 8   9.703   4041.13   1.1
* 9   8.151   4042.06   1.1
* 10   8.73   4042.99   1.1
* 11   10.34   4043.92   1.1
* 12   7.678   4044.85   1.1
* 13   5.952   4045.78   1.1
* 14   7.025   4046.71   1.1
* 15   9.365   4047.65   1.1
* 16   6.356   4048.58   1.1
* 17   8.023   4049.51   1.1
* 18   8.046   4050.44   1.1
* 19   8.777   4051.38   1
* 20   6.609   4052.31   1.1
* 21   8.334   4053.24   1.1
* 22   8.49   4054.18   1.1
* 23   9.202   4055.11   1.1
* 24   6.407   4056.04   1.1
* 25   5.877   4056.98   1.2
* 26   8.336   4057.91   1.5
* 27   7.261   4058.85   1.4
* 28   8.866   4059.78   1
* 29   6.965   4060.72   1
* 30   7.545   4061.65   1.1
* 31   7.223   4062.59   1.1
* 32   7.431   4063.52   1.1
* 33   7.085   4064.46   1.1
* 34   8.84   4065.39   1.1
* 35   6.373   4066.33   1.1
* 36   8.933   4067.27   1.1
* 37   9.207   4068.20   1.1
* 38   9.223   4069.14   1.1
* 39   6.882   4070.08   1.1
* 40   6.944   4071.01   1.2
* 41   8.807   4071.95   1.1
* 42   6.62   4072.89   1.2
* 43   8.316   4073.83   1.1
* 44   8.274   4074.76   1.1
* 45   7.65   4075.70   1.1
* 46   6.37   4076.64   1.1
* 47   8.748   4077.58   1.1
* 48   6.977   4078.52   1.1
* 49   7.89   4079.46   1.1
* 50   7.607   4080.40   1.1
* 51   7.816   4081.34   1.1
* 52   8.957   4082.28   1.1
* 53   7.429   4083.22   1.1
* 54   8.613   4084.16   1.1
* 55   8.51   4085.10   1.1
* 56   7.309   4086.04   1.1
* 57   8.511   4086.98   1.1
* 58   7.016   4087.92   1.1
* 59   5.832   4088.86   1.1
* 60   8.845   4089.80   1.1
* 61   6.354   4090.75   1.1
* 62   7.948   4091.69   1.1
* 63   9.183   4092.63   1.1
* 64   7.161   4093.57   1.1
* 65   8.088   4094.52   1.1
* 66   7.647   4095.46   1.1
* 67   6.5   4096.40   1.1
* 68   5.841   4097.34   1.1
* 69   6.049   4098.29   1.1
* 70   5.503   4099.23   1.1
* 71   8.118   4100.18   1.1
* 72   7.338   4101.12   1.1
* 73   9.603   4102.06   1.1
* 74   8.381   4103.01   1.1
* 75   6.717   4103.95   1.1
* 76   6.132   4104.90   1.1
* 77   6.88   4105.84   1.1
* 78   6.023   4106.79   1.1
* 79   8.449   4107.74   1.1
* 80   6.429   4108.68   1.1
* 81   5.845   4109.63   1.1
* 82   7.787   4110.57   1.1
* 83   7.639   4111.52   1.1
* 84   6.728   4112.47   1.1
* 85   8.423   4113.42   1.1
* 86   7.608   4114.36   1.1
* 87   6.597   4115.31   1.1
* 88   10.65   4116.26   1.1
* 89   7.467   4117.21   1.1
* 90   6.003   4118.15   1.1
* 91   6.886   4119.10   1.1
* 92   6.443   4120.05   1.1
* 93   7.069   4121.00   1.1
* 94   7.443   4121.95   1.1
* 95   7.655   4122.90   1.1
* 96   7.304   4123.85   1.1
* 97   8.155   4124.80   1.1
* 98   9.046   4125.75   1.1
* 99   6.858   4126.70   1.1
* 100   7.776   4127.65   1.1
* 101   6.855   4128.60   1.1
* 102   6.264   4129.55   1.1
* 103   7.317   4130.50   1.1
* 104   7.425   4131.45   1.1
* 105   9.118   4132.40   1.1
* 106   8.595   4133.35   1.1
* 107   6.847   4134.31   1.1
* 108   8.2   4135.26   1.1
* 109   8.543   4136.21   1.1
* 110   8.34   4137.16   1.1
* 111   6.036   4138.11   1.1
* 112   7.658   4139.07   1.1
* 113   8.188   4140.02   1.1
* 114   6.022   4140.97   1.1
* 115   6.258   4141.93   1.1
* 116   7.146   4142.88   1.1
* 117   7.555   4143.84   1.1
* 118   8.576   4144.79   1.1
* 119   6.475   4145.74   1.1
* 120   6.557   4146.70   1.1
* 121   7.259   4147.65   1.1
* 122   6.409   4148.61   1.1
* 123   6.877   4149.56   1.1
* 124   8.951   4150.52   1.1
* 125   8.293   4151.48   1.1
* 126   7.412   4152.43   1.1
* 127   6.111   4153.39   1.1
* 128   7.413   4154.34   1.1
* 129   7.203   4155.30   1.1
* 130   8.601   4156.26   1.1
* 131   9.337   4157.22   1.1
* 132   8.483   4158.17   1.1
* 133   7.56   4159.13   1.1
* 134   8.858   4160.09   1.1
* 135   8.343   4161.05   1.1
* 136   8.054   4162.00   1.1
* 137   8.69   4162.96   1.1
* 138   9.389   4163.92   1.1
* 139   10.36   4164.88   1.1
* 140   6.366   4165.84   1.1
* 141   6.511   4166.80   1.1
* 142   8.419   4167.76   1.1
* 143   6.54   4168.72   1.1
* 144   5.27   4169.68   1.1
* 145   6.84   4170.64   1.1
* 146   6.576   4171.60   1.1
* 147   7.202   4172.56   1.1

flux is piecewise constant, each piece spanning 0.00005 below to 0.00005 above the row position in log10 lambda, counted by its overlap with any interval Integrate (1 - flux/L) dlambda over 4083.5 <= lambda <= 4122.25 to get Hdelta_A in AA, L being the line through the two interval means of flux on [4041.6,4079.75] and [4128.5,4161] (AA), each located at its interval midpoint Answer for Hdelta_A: 1.7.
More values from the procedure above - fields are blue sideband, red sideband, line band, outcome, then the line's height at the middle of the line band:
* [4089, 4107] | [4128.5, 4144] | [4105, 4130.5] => 0.20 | 7.36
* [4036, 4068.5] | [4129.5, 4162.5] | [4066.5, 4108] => 1.05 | 7.8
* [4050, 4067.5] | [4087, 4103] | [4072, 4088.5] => -0.67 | 7.51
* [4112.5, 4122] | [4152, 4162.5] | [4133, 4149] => 0.84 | 7.74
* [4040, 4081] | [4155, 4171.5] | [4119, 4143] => 1.32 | 7.89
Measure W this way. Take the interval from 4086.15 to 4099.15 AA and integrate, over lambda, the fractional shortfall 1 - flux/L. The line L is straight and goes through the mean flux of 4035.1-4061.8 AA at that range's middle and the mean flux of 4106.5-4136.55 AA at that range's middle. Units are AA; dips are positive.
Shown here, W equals 0.6 AA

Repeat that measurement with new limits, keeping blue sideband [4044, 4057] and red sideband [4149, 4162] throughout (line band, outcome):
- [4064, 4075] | -0.27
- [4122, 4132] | 0.52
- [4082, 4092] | 0.09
